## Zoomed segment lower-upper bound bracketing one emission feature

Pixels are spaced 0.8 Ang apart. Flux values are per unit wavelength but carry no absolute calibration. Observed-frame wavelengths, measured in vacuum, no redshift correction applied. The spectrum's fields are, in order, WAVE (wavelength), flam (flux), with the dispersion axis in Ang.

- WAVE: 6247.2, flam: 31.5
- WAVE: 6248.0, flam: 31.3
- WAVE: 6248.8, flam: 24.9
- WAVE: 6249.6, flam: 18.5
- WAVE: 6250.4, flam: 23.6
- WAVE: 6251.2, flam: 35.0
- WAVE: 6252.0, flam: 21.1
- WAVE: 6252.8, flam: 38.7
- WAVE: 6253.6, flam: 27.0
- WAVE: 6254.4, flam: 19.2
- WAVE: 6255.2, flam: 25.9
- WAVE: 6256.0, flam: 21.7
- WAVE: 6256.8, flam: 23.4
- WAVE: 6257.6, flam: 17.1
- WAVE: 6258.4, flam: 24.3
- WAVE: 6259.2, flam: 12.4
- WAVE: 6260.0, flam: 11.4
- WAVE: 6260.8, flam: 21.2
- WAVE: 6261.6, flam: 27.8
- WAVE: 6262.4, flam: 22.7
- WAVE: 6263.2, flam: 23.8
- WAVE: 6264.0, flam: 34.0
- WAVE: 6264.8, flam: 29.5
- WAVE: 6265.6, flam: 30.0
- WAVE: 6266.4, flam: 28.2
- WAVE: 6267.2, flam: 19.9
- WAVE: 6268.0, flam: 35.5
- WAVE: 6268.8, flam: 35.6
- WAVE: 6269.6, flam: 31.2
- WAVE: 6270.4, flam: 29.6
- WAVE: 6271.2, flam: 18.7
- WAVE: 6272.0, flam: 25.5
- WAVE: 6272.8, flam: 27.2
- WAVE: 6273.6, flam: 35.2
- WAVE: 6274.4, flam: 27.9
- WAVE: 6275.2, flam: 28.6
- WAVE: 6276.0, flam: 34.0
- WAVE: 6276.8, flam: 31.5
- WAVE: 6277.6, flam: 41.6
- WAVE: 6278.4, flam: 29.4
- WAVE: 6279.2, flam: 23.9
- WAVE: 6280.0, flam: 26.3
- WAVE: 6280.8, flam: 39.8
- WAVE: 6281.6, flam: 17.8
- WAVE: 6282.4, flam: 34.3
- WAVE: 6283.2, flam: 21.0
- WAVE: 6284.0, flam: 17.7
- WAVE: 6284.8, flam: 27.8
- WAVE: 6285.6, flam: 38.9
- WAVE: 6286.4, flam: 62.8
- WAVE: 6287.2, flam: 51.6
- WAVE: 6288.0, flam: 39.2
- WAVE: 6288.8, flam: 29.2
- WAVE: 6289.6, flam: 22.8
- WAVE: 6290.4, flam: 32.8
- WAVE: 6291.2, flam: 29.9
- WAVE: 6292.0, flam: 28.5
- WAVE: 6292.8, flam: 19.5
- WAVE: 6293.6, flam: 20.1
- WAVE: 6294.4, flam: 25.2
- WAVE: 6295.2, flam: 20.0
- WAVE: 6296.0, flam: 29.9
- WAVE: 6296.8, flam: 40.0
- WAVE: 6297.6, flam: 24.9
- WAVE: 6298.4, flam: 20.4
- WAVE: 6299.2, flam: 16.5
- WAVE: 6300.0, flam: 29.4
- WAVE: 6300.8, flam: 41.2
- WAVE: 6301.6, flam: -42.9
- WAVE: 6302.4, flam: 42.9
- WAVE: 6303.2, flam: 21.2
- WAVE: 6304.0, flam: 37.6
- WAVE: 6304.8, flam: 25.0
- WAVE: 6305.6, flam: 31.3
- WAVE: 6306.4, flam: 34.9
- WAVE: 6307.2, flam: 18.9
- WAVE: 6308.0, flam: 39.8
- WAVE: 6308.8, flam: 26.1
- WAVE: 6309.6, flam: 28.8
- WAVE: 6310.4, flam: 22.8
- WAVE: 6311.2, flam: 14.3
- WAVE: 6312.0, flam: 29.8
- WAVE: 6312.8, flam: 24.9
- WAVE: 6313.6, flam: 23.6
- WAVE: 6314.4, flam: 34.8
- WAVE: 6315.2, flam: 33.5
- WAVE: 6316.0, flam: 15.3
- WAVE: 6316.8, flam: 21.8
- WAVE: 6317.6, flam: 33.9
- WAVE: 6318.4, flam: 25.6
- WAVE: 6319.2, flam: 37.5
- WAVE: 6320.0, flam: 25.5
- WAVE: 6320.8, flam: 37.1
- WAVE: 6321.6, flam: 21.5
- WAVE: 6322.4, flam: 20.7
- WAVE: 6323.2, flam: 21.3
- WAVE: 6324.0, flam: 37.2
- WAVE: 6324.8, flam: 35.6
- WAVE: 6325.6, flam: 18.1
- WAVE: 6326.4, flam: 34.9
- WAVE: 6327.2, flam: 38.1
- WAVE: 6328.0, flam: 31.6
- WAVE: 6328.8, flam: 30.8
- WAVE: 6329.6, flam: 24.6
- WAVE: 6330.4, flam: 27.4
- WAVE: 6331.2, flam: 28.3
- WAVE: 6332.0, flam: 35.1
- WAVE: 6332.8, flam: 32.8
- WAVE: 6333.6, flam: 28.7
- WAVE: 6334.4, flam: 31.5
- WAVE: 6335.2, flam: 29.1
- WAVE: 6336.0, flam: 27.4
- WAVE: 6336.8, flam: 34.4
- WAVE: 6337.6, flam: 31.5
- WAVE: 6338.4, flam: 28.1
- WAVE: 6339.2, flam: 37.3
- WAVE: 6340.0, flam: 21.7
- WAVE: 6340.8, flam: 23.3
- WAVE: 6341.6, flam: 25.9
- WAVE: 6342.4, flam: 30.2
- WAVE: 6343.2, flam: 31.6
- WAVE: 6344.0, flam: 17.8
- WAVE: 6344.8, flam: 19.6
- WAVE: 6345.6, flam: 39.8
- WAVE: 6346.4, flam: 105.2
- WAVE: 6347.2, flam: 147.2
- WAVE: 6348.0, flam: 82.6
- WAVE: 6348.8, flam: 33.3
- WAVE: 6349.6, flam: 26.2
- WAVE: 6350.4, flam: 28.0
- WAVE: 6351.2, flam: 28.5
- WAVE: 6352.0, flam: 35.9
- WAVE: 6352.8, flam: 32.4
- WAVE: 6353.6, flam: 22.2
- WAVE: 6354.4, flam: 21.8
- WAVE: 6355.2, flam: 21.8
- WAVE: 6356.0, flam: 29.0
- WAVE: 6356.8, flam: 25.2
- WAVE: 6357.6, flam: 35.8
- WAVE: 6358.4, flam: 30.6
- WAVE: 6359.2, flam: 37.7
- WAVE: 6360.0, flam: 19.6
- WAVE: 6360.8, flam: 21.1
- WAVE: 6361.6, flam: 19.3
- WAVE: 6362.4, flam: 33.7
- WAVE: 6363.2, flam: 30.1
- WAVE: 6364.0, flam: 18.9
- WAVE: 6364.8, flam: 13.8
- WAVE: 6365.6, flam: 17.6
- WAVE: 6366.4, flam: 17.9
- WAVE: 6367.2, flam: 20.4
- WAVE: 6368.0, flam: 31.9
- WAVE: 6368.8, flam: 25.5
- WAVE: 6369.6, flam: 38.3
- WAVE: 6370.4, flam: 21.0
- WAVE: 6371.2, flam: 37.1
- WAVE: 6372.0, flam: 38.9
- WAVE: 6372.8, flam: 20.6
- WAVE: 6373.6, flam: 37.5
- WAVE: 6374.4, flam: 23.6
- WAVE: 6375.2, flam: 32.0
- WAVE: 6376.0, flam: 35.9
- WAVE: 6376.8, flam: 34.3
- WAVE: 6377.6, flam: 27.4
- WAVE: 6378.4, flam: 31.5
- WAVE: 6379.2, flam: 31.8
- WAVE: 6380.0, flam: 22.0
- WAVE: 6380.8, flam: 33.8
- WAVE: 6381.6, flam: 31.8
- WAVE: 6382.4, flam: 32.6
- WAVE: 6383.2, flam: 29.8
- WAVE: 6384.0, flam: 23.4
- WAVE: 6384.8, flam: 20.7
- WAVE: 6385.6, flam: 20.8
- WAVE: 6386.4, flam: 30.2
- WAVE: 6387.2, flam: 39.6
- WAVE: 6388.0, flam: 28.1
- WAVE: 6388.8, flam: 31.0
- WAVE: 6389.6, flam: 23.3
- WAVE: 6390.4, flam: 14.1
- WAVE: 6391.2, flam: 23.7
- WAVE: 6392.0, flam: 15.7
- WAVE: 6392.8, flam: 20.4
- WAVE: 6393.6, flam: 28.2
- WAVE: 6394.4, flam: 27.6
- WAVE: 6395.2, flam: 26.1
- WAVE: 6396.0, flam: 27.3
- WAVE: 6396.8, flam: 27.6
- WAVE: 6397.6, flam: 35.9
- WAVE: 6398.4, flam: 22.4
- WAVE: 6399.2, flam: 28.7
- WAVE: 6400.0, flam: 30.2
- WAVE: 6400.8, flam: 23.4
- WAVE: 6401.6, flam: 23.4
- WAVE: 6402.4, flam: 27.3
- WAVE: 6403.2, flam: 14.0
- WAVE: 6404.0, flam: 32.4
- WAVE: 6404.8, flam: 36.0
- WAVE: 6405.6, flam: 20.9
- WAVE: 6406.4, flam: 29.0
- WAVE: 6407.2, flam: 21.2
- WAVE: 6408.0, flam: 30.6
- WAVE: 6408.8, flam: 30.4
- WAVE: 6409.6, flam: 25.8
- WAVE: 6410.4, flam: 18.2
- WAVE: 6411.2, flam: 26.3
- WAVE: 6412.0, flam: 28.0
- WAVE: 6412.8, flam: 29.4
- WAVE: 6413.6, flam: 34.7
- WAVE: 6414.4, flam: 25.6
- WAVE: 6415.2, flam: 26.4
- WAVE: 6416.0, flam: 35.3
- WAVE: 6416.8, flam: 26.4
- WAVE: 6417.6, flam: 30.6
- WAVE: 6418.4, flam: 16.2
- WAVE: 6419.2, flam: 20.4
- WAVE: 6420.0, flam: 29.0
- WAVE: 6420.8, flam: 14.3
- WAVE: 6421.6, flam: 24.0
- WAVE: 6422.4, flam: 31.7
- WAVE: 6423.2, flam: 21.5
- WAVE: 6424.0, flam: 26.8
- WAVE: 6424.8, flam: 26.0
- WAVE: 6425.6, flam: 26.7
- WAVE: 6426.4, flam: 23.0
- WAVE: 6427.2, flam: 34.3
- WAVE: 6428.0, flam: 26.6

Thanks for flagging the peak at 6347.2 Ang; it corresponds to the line [O III]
